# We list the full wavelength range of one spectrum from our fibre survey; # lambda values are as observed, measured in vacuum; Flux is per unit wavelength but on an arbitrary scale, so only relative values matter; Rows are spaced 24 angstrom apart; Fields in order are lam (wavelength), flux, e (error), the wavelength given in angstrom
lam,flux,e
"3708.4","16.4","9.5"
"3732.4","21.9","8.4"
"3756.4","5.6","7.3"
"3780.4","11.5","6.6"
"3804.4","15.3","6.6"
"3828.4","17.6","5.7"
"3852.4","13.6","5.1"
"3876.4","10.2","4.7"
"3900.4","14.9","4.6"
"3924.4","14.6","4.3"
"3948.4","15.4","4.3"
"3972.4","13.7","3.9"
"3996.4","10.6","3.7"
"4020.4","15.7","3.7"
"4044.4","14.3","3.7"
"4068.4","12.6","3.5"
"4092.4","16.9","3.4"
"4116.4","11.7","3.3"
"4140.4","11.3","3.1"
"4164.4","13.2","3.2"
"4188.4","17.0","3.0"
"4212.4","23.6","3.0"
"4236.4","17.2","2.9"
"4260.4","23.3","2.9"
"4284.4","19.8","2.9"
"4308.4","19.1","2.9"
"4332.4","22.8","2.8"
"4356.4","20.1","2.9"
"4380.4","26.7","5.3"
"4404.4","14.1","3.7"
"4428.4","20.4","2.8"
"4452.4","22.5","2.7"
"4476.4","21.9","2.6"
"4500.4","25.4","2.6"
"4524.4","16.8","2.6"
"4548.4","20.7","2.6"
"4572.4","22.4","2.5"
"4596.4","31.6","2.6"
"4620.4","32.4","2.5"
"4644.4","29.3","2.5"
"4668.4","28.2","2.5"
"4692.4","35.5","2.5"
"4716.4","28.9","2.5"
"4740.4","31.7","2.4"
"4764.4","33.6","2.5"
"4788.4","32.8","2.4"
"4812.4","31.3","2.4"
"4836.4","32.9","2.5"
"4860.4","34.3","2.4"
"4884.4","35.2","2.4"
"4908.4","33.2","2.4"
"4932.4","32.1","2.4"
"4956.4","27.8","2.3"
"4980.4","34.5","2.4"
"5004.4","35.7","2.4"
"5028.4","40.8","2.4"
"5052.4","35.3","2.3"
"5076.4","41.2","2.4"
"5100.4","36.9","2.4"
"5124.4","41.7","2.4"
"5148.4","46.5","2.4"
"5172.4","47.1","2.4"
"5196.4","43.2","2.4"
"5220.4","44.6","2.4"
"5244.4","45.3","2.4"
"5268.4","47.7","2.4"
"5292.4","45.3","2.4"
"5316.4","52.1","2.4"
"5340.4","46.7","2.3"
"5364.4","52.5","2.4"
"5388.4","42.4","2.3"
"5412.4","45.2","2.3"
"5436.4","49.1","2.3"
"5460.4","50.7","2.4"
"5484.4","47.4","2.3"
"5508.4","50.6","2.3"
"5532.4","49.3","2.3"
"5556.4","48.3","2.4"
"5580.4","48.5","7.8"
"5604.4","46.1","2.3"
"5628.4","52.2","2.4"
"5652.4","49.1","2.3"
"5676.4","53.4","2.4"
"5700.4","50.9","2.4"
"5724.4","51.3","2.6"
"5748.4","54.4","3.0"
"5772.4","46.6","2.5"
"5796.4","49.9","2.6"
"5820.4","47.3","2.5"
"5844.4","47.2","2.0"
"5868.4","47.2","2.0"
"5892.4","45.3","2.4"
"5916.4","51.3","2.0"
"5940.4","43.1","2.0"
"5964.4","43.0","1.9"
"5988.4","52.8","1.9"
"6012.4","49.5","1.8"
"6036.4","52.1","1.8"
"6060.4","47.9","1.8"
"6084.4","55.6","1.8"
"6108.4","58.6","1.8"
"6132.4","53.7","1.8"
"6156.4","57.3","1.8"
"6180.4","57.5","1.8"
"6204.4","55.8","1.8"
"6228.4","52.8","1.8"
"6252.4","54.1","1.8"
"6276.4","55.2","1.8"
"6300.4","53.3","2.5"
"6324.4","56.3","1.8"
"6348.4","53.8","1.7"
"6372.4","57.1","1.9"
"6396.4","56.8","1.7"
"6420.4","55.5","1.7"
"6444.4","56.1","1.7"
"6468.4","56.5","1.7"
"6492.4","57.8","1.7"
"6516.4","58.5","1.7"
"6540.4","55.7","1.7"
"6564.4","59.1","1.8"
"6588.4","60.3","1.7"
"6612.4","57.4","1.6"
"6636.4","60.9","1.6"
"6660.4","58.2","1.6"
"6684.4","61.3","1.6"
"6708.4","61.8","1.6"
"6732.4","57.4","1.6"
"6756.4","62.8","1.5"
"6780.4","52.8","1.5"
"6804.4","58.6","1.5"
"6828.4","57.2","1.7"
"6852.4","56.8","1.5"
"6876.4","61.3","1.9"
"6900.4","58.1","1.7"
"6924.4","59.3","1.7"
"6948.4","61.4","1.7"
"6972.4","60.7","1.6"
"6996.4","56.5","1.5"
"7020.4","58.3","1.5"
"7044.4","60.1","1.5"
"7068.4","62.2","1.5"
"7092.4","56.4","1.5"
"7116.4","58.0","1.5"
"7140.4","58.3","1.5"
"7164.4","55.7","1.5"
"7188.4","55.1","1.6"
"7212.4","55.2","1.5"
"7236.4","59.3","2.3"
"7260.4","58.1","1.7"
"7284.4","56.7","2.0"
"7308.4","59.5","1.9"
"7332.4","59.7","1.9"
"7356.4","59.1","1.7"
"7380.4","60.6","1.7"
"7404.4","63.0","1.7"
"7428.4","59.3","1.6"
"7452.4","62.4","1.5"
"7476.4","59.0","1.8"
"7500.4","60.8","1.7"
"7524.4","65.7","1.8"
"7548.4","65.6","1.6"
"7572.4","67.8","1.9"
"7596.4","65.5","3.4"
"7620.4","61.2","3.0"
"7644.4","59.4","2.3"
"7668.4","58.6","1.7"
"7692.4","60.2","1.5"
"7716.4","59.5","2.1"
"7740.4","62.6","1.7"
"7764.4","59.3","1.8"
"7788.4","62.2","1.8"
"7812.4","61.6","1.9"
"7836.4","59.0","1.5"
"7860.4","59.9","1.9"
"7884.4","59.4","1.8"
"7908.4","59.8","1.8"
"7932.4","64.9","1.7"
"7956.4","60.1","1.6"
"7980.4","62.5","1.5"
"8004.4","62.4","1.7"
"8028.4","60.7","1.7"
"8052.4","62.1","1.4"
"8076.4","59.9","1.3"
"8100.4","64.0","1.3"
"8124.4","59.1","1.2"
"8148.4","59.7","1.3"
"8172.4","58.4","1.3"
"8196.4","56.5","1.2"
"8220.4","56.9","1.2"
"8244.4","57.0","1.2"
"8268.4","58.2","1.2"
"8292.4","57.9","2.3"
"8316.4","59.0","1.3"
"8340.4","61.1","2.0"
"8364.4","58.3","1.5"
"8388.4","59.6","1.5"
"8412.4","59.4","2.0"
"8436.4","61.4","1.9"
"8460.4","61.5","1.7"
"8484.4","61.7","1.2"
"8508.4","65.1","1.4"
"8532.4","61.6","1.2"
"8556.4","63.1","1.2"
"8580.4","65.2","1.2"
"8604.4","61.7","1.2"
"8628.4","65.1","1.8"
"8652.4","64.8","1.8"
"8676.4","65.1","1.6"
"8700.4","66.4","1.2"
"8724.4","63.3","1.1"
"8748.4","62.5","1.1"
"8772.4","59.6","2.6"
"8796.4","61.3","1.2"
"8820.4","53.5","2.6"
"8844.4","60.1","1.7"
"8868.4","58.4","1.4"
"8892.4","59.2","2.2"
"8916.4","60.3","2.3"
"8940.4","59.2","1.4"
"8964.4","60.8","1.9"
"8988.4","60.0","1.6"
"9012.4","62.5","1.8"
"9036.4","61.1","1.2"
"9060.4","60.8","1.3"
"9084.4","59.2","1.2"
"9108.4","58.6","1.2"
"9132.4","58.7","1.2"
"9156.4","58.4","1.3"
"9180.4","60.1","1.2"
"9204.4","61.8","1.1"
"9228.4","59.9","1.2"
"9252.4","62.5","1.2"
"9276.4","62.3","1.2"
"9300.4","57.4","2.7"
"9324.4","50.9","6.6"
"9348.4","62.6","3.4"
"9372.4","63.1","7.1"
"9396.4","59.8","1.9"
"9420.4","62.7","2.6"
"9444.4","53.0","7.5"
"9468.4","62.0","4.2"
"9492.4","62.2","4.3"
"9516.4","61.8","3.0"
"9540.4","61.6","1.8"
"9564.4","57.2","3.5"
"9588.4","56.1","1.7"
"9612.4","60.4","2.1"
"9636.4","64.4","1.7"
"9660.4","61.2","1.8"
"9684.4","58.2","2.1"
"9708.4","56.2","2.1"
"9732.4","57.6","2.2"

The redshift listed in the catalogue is 0.150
